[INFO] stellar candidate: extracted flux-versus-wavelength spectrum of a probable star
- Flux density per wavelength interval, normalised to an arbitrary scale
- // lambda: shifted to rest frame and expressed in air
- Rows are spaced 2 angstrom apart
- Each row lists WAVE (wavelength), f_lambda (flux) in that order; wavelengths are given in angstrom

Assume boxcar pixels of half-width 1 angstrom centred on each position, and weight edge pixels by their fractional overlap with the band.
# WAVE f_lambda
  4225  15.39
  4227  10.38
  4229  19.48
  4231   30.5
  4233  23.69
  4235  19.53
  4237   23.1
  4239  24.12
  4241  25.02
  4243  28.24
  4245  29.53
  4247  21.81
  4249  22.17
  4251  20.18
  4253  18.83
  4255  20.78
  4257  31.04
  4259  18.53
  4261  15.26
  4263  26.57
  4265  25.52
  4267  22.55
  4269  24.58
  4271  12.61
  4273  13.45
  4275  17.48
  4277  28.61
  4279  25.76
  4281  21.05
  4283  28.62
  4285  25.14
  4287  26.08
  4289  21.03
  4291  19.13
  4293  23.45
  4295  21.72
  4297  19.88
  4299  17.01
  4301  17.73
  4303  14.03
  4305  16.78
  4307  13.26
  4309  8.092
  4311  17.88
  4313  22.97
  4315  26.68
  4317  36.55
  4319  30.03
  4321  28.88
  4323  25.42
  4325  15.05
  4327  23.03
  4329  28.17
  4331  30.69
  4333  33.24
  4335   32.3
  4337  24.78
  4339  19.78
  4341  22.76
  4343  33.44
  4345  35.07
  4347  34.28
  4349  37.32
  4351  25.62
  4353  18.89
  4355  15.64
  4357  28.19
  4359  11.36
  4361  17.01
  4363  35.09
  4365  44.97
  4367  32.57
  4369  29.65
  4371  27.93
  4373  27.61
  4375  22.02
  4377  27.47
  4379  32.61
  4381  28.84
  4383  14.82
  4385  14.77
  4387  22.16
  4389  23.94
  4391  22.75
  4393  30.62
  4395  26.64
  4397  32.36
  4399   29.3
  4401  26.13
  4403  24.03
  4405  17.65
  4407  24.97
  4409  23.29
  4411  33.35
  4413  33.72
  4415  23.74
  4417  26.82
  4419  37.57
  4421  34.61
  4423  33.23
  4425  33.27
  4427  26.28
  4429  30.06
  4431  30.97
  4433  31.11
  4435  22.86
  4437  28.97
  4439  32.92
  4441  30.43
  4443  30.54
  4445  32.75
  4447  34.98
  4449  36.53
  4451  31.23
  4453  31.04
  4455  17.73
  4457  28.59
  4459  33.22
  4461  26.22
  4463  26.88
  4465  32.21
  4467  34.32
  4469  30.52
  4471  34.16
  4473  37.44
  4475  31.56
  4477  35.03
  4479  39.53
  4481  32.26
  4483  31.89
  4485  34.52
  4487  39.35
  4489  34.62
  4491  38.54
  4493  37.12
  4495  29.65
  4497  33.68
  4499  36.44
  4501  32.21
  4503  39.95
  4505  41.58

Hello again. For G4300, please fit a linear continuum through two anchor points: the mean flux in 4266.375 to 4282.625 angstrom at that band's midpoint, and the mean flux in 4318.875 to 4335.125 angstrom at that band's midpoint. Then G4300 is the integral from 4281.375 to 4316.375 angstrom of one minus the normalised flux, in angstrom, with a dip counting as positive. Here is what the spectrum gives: 5.1 angstrom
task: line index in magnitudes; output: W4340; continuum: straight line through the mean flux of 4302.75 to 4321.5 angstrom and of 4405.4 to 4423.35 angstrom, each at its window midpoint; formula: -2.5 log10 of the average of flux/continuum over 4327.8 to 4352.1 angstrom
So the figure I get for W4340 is -0.24 mag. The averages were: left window 21.6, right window 29.6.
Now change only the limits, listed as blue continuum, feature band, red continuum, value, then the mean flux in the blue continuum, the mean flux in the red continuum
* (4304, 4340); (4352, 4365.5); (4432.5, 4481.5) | 0.11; 24.1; 31.3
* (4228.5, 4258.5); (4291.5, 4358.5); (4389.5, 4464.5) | 0.09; 23.9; 29.1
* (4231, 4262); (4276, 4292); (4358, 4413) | -0.02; 23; 26.2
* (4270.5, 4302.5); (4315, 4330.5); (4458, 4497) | -0.14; 21.2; 33.6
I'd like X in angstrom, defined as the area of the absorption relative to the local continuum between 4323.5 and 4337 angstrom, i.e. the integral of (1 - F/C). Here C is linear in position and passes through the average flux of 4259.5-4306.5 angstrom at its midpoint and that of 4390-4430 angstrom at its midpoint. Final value -1.7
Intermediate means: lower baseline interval 20.9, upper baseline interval 28.5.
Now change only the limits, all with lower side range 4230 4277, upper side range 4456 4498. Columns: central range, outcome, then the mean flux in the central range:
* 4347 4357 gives 0.6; 25.7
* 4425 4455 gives 1.1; 30.4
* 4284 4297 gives 1.0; 22.5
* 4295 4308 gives 4.2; 16.9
